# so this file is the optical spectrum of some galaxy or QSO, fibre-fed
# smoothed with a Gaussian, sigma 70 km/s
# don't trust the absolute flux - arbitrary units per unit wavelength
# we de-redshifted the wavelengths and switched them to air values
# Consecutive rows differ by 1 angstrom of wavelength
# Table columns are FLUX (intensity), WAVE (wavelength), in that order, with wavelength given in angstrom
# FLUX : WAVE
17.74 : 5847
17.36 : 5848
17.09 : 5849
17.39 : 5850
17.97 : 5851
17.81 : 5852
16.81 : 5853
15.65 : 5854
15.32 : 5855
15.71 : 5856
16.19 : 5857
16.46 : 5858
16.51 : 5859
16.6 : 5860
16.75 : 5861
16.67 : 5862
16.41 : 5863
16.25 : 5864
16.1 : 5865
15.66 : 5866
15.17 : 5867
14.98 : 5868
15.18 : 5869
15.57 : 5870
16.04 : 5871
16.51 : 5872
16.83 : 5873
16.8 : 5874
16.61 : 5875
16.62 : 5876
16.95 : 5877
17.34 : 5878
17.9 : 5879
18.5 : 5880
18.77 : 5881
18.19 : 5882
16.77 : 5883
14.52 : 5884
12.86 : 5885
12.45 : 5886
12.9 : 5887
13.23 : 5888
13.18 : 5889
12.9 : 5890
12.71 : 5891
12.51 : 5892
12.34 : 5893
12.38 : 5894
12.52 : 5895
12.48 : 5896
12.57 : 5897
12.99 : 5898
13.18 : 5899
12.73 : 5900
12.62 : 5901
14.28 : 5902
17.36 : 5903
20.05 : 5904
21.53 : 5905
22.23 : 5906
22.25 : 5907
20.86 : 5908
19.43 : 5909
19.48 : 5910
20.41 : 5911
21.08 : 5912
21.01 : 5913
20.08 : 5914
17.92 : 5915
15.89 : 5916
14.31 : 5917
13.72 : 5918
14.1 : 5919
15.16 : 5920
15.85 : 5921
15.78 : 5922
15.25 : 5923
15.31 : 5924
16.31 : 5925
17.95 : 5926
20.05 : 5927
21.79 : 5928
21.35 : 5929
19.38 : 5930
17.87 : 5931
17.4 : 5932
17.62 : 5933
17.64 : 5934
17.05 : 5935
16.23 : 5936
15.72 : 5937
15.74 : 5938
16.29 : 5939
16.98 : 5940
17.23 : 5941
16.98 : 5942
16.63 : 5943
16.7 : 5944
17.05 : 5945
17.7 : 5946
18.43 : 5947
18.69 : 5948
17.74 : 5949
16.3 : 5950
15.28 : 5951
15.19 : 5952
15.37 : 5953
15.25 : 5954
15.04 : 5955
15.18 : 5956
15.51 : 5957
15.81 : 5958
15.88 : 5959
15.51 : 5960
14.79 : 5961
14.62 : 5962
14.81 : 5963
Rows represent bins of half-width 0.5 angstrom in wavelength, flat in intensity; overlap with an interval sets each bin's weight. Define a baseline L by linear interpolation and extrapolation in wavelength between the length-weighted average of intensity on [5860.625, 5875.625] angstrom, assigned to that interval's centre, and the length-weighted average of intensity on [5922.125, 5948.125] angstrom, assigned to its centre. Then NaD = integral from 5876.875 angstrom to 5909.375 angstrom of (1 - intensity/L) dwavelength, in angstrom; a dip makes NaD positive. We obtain 2.1 angstrom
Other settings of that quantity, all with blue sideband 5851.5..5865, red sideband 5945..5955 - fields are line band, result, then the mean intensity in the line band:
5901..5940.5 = -3.2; 17.8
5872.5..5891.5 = 1.0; 15.6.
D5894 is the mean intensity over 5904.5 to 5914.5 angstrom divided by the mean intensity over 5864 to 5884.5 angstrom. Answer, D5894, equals 1.26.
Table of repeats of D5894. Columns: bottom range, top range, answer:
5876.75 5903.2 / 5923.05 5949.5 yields 1.23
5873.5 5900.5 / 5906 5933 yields 1.25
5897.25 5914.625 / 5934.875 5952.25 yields 0.92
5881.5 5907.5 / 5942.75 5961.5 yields 1.10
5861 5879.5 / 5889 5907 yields 0.90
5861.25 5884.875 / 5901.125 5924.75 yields 1.08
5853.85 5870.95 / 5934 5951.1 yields 1.06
